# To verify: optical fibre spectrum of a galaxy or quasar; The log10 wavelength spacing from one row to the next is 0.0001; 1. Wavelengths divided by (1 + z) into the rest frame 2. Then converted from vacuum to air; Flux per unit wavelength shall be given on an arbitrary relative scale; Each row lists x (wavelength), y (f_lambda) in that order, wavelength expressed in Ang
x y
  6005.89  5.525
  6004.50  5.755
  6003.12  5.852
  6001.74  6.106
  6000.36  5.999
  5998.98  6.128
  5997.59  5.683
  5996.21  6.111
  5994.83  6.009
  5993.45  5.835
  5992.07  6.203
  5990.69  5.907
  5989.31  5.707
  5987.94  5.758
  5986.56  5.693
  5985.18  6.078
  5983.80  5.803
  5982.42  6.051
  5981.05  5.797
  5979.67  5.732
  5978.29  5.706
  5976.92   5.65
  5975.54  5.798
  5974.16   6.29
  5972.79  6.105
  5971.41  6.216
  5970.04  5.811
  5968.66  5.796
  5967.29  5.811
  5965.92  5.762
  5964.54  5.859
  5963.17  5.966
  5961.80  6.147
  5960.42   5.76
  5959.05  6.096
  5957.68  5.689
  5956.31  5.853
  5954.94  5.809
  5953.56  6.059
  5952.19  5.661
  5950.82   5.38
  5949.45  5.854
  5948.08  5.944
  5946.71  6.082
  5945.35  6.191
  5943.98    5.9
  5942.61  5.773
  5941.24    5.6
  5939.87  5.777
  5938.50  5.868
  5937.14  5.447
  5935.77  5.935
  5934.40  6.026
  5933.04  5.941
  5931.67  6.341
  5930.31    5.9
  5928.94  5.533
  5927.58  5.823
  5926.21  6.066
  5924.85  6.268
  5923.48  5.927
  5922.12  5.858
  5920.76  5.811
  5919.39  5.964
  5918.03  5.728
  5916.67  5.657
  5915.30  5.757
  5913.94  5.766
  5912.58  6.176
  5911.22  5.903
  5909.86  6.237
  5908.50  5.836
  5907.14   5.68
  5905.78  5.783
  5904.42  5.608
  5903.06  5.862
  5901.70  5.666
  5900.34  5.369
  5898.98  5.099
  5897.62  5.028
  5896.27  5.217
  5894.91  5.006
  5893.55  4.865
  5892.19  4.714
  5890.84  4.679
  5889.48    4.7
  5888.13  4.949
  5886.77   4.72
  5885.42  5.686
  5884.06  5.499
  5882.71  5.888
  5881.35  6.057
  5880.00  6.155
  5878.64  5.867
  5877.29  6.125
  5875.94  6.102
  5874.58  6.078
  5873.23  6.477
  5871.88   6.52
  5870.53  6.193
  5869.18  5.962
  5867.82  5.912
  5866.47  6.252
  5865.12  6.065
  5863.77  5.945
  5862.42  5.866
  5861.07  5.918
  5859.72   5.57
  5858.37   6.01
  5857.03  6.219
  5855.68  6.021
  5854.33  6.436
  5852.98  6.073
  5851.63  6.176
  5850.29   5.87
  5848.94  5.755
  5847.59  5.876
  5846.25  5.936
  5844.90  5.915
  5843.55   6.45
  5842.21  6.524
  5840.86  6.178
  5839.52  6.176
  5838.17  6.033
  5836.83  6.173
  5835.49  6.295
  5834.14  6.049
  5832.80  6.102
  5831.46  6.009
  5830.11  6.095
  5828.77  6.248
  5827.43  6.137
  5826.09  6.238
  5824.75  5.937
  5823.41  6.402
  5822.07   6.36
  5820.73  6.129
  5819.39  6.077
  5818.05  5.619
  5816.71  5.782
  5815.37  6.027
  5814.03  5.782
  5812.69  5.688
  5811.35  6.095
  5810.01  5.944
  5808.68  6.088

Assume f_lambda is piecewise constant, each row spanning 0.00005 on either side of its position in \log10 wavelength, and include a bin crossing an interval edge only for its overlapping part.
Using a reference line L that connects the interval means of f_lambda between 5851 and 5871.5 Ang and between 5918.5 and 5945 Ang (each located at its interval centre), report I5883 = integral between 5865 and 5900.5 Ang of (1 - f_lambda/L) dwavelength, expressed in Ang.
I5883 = 2.39 Ang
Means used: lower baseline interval 6.05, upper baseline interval 5.88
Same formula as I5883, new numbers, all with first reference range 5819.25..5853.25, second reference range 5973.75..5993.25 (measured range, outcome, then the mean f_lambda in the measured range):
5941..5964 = 0.2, 5.87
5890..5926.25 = 2.4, 5.6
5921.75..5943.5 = 0.3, 5.88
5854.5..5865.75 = 0.2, 5.98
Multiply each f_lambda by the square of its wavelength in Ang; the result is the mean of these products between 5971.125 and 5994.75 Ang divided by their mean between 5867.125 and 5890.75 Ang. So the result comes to 1.1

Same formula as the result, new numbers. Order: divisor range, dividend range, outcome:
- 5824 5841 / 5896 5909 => 0.92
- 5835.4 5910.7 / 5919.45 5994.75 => 1.04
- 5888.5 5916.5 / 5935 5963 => 1.09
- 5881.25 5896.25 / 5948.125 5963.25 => 1.17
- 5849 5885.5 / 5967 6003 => 1.02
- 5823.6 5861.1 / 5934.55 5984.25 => 1.00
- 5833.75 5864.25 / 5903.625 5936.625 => 1.00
